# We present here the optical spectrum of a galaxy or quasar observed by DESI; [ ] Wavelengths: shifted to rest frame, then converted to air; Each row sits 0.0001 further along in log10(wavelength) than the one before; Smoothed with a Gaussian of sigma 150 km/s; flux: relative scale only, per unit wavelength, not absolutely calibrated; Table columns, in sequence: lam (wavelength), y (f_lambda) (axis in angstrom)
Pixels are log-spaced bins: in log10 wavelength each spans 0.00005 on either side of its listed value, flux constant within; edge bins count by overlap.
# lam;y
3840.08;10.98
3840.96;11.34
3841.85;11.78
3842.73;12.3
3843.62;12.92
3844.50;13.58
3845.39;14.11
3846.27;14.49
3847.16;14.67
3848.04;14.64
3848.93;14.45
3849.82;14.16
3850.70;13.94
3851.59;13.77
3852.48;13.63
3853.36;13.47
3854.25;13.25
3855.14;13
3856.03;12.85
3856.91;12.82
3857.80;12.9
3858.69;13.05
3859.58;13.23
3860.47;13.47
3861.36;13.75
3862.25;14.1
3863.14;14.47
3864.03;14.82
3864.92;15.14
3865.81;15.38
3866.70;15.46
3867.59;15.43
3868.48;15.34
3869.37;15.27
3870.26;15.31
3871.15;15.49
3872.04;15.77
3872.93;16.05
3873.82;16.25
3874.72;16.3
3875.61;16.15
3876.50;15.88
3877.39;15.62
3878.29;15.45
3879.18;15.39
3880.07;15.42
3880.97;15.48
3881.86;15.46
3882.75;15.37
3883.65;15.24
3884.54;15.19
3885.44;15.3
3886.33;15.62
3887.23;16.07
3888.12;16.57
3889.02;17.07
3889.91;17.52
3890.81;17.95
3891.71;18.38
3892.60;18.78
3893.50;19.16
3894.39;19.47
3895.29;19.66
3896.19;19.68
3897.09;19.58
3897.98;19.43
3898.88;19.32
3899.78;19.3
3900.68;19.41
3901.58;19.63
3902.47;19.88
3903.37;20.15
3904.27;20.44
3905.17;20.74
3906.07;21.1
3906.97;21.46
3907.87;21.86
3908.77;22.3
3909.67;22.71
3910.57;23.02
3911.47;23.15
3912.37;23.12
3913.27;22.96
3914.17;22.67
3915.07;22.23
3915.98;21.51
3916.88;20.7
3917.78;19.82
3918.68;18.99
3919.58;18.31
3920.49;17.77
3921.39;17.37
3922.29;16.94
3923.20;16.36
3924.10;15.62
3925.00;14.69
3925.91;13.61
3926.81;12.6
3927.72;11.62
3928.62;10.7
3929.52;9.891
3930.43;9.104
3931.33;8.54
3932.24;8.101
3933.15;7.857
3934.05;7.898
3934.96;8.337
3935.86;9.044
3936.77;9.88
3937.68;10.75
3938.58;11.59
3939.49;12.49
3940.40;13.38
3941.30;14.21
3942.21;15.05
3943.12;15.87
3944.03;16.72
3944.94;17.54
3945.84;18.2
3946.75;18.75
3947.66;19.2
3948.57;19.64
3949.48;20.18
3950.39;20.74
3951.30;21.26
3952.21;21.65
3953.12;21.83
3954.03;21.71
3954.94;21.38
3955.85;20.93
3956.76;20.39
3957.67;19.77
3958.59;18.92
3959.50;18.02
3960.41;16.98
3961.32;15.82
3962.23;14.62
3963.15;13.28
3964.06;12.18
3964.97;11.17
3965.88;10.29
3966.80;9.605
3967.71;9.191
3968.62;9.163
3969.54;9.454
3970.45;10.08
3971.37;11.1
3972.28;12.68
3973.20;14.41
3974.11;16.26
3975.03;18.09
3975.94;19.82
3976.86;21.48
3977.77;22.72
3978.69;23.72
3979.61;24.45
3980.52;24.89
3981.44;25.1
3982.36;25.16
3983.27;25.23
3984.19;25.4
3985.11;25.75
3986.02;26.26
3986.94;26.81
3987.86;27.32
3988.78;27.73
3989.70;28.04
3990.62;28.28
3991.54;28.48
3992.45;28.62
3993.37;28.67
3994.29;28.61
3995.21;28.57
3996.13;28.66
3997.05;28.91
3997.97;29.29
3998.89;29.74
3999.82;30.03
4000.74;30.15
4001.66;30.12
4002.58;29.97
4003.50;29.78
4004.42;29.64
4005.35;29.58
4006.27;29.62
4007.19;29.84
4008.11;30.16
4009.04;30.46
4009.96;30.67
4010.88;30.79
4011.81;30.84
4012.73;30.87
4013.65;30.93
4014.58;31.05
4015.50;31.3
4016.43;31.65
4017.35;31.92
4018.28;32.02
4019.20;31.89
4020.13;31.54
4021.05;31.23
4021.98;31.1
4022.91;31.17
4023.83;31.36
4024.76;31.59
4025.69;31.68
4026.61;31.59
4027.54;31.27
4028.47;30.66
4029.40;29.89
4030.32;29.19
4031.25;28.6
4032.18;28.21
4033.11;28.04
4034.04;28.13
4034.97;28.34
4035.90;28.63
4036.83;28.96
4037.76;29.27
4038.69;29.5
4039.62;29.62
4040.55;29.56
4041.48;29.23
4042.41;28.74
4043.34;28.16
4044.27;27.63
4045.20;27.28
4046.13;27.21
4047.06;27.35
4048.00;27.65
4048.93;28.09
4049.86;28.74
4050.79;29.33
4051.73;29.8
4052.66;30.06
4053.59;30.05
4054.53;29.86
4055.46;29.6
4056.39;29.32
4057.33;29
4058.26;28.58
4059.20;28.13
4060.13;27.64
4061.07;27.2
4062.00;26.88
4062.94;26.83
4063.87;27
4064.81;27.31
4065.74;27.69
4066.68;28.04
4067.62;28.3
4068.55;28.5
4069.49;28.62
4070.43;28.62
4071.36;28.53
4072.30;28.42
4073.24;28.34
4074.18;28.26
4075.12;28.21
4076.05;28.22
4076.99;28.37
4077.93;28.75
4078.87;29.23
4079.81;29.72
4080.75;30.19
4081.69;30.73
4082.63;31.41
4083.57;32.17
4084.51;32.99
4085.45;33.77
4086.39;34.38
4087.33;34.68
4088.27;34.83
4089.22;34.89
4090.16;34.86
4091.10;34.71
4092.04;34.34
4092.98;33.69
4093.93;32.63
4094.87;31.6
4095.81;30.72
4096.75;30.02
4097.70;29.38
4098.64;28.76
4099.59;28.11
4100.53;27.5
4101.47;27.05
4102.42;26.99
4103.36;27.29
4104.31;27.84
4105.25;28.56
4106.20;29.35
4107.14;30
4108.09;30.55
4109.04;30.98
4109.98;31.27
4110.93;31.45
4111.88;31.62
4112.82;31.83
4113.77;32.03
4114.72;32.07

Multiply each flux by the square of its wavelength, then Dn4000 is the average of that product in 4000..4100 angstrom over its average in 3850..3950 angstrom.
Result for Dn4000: 2.0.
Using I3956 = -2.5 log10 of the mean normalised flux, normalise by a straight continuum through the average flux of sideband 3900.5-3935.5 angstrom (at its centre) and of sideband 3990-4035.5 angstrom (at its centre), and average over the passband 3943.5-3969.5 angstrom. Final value 0.292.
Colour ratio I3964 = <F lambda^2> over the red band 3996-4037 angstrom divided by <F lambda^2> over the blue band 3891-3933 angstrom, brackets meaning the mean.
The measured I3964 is 1.75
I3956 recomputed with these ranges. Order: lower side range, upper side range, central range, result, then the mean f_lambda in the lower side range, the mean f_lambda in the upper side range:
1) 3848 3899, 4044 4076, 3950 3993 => 0.14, 15.6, 28.3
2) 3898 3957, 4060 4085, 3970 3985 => 0.06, 17.3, 28.8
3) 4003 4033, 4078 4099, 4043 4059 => 0.10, 30.7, 32.2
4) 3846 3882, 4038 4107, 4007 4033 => -0.19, 14.7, 29.5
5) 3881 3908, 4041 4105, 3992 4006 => -0.18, 18.4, 29.5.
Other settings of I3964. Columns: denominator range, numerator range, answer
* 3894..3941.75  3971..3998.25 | 1.50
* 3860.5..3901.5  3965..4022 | 1.63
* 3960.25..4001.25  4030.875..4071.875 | 1.37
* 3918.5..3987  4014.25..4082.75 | 1.88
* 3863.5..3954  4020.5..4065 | 1.85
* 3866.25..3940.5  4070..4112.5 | 2.02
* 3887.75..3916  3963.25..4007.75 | 1.19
